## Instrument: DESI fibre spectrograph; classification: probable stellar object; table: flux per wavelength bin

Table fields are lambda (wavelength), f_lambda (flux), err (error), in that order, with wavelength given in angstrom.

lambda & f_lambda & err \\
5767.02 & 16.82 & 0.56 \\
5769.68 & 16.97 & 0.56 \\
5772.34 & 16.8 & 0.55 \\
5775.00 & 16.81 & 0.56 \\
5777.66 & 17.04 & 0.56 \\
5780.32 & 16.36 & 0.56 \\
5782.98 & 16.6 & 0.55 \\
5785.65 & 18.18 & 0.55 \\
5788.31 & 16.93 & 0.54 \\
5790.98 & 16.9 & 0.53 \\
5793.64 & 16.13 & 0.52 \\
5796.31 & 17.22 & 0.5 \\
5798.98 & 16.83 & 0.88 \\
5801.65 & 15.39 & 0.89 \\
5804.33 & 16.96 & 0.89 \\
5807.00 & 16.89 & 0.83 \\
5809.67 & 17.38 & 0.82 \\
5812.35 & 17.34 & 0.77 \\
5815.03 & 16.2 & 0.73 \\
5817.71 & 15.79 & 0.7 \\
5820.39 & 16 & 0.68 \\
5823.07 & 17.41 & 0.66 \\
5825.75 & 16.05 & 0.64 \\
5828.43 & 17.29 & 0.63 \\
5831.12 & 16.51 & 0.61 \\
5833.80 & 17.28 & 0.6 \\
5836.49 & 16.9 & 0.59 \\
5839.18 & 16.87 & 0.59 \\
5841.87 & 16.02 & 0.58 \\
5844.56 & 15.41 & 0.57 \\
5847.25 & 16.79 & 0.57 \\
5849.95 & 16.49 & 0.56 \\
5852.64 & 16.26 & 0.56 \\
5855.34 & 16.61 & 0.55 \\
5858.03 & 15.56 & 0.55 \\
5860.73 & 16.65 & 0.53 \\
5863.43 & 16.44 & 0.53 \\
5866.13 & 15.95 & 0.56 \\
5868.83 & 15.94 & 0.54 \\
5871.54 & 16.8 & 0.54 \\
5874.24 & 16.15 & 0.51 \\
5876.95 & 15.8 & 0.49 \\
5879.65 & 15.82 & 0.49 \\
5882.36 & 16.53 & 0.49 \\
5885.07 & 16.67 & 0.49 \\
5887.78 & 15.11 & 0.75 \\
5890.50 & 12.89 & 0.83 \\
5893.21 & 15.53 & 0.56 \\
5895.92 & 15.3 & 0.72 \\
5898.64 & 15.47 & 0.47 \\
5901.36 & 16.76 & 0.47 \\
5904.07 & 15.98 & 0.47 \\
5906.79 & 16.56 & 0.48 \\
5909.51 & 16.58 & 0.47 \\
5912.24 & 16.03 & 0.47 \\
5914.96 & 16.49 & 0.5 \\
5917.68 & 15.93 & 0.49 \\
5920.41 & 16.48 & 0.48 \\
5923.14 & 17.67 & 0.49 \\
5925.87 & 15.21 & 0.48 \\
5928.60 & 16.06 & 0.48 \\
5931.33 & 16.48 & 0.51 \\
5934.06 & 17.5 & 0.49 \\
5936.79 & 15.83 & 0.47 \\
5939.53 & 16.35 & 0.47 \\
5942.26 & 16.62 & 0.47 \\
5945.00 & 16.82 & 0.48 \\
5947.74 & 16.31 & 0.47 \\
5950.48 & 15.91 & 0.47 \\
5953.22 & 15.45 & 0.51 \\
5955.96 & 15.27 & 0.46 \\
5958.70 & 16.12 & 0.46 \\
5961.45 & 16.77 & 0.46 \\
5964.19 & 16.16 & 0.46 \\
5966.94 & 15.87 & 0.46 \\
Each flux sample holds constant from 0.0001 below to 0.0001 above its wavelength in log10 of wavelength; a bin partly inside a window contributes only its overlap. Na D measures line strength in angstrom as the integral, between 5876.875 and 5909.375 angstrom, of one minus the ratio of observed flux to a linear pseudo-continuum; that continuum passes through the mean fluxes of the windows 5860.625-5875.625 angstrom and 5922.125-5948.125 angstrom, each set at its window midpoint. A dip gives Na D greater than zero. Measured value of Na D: 1.2 angstrom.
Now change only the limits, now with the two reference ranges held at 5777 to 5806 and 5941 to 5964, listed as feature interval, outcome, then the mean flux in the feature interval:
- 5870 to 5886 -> 0.2 angstrom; 16.3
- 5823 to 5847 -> 0.0 angstrom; 16.6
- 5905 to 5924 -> -0.2 angstrom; 16.5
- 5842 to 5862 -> 0.4 angstrom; 16.2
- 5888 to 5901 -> 1.1 angstrom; 15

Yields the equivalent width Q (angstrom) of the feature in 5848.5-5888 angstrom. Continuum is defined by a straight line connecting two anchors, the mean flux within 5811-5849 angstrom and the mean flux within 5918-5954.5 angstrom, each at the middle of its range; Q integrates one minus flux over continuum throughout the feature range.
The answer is 0.6 angstrom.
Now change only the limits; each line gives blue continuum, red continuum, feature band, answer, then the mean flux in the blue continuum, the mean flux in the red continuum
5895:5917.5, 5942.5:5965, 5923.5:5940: -0.2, 16.2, 16.1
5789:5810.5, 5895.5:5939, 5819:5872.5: 0.3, 16.7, 16.3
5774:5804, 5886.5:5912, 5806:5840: -0.7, 16.8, 15.6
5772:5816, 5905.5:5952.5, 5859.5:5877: 0.3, 16.8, 16.4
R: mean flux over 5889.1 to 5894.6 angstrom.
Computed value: 14.2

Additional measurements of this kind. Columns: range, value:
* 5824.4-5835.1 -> 16.8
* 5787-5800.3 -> 16.8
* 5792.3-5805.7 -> 16.5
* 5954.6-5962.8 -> 16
